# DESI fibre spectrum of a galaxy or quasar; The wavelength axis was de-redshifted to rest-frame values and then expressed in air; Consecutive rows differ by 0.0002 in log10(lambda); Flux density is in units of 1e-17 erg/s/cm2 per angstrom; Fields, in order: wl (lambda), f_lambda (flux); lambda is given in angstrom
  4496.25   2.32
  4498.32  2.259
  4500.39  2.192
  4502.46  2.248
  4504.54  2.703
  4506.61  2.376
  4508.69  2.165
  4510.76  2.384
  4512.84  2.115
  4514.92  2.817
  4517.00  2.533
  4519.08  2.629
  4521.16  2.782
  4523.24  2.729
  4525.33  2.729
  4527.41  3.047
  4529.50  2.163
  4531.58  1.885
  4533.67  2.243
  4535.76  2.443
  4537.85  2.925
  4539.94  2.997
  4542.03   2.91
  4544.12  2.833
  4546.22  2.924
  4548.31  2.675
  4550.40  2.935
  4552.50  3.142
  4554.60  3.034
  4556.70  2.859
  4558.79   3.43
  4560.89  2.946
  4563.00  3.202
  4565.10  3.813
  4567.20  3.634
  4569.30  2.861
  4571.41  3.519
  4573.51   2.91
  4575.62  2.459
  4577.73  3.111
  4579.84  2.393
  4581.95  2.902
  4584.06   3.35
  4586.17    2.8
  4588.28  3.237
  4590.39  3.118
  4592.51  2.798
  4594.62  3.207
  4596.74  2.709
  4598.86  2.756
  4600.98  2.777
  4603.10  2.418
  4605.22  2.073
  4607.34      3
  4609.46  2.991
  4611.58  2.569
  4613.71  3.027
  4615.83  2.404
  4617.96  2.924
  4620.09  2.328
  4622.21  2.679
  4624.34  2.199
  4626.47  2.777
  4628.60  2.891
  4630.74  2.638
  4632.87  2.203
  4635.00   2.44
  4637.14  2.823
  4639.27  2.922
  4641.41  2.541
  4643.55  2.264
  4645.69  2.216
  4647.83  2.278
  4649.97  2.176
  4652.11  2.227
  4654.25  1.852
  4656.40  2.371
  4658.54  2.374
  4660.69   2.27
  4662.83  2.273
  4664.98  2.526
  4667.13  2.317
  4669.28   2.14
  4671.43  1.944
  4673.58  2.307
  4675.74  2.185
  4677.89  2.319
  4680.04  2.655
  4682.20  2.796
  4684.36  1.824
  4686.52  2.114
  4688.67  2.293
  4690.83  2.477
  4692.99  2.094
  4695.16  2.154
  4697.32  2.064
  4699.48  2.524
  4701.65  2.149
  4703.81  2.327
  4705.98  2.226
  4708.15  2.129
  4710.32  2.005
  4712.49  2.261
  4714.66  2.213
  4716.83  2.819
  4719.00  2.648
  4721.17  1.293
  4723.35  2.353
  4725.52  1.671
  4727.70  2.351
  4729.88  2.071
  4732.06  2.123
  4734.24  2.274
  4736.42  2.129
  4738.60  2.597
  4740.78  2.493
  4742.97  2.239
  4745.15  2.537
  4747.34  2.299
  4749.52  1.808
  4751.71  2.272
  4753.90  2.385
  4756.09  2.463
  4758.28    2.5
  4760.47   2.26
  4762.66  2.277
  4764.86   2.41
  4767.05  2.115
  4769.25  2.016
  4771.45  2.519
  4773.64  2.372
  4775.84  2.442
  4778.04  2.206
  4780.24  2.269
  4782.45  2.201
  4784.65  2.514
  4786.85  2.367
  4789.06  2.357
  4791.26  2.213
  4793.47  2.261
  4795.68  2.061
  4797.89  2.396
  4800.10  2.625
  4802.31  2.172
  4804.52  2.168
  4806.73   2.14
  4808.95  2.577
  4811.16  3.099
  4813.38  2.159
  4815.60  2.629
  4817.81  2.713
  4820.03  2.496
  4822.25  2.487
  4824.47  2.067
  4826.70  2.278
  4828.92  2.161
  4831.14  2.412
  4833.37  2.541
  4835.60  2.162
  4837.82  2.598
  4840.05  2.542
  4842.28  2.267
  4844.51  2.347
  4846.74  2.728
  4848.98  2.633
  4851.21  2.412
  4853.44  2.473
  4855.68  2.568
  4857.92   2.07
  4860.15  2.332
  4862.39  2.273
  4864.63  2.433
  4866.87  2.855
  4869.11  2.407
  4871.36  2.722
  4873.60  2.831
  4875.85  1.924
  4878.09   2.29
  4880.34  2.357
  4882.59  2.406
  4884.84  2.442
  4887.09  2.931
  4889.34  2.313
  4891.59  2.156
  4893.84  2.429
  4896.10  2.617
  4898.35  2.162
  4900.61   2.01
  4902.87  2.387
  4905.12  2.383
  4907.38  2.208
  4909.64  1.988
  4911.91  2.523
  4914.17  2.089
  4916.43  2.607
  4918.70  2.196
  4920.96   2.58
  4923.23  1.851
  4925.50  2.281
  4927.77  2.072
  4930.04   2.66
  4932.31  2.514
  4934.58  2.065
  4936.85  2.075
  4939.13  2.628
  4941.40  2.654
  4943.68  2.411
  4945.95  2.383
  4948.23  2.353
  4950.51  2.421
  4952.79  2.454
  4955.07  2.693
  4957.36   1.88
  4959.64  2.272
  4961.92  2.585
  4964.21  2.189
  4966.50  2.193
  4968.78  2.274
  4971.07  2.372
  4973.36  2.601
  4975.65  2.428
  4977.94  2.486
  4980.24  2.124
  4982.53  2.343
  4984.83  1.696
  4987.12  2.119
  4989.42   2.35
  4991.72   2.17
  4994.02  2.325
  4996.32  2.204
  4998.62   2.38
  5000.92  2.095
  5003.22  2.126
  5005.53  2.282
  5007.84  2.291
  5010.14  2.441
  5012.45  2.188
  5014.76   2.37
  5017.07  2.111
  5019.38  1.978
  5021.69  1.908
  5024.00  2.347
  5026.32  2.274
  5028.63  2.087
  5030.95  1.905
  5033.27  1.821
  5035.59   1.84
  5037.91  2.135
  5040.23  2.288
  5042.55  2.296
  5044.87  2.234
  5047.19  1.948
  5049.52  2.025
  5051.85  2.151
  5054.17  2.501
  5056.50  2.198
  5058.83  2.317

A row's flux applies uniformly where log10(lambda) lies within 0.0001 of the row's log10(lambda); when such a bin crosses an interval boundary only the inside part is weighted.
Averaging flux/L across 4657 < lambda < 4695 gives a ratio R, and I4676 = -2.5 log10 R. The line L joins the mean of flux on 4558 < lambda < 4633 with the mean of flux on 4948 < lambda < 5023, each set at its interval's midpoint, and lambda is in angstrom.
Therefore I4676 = 0.20 mag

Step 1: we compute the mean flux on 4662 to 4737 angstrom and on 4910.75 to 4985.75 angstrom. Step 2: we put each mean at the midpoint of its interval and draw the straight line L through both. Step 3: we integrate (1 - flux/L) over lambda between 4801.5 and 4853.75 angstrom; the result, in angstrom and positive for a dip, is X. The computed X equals -3.3 angstrom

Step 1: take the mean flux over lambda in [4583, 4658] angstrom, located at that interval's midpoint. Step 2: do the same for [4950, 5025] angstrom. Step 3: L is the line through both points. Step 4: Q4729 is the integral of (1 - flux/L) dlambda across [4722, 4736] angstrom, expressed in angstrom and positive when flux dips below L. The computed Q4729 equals 2.19 angstrom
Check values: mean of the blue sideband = 2.63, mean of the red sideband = 2.26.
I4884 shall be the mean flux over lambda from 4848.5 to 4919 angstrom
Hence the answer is 2.39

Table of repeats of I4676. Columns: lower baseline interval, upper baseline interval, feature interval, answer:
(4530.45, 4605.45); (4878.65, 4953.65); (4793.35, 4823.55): 0.04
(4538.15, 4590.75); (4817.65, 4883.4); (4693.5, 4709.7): 0.23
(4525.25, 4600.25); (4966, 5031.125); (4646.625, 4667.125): 0.22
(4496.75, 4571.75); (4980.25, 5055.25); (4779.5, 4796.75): 0.07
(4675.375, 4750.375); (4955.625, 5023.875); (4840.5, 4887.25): -0.10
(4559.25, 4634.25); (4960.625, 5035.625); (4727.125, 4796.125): 0.13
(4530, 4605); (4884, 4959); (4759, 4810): 0.12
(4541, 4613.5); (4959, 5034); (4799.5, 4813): 0.05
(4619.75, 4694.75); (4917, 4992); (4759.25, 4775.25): 0.03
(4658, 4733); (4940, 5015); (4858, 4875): -0.11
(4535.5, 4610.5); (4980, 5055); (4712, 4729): 0.22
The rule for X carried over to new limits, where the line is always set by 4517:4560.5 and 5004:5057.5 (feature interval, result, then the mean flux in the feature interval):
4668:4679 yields 1.8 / 2.18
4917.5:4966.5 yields -1.6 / 2.34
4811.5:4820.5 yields -0.5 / 2.55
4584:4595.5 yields -1.5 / 3.06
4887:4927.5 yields 0.2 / 2.3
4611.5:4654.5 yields 2.3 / 2.5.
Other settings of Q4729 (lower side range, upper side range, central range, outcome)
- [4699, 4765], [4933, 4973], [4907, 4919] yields 0.3 angstrom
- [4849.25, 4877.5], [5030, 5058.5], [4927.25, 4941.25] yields -0.3 angstrom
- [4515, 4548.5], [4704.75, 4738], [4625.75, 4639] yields -1.3 angstrom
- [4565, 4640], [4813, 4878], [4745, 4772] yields 3.0 angstrom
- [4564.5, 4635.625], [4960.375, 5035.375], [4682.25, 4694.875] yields 2.2 angstrom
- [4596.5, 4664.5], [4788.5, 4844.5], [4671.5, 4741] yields 6.2 angstrom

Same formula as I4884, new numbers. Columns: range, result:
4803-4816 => 2.44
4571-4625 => 2.79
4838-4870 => 2.46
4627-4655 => 2.43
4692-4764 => 2.24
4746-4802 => 2.3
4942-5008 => 2.3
